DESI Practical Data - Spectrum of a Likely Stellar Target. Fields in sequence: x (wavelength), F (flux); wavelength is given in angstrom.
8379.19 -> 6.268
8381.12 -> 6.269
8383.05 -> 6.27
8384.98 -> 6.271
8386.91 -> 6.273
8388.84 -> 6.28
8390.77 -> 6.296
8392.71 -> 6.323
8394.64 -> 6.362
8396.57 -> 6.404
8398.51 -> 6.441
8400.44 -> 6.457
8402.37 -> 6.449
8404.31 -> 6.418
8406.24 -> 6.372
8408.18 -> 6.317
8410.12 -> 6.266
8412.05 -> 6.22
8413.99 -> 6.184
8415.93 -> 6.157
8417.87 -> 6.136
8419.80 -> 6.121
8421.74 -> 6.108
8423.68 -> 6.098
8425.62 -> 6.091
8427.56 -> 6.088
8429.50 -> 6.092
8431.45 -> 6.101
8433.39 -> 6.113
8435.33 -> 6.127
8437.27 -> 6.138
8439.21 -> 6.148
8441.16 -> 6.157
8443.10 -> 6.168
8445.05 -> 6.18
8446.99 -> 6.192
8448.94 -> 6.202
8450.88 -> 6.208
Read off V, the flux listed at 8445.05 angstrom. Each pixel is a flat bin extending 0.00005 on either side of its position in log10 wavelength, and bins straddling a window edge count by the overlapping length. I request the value 6.18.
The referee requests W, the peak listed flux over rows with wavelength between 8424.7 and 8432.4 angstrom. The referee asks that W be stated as 6.101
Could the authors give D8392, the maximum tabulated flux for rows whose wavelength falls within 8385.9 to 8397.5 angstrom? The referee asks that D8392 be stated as 6.404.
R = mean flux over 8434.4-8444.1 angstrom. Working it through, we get 6.15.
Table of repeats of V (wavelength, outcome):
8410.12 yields 6.266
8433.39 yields 6.113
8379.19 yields 6.268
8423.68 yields 6.098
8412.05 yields 6.22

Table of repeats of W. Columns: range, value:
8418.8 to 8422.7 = 6.121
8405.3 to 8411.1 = 6.372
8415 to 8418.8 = 6.157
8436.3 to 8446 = 6.18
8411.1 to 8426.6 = 6.22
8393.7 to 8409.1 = 6.457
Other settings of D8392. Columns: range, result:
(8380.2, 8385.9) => 6.271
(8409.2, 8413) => 6.266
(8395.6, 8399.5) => 6.441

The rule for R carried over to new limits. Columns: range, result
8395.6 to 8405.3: 6.44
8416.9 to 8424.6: 6.12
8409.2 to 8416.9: 6.21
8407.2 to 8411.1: 6.29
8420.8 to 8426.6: 6.1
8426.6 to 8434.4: 6.1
